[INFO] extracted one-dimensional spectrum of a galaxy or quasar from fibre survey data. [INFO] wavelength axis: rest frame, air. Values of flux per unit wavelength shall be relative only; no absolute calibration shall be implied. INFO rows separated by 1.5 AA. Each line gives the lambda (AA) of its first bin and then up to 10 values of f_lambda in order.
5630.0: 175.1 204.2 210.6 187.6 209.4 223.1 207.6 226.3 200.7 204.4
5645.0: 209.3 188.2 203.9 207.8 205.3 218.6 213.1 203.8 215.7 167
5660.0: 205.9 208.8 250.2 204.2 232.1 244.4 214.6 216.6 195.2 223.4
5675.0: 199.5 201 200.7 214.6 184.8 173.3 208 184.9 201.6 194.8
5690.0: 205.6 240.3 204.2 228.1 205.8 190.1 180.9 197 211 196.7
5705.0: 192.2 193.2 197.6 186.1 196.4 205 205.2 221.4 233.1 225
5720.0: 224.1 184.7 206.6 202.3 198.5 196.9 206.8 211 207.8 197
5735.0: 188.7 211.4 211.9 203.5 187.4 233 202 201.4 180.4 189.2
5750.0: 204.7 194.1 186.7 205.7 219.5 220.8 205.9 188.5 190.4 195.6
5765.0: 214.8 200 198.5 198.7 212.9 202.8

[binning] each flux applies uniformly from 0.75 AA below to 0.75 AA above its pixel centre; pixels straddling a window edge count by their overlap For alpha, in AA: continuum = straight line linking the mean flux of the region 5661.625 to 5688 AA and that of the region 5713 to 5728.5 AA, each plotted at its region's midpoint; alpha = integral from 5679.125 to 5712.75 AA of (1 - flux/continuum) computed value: 1.56 AA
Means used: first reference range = 209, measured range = 199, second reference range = 210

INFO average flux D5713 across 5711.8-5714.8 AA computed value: 205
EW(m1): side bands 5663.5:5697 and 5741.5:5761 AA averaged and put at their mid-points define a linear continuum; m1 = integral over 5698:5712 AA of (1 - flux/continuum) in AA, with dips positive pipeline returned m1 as 0.8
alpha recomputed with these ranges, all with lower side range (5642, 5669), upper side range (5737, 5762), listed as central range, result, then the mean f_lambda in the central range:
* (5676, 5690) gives 0.8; 196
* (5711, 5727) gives -0.4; 210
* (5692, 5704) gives 0.2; 203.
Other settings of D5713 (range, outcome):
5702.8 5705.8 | 194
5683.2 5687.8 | 198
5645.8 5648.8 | 196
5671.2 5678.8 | 204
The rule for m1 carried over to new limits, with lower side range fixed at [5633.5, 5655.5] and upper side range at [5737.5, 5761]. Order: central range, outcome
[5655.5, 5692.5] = -0.3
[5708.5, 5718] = -0.2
